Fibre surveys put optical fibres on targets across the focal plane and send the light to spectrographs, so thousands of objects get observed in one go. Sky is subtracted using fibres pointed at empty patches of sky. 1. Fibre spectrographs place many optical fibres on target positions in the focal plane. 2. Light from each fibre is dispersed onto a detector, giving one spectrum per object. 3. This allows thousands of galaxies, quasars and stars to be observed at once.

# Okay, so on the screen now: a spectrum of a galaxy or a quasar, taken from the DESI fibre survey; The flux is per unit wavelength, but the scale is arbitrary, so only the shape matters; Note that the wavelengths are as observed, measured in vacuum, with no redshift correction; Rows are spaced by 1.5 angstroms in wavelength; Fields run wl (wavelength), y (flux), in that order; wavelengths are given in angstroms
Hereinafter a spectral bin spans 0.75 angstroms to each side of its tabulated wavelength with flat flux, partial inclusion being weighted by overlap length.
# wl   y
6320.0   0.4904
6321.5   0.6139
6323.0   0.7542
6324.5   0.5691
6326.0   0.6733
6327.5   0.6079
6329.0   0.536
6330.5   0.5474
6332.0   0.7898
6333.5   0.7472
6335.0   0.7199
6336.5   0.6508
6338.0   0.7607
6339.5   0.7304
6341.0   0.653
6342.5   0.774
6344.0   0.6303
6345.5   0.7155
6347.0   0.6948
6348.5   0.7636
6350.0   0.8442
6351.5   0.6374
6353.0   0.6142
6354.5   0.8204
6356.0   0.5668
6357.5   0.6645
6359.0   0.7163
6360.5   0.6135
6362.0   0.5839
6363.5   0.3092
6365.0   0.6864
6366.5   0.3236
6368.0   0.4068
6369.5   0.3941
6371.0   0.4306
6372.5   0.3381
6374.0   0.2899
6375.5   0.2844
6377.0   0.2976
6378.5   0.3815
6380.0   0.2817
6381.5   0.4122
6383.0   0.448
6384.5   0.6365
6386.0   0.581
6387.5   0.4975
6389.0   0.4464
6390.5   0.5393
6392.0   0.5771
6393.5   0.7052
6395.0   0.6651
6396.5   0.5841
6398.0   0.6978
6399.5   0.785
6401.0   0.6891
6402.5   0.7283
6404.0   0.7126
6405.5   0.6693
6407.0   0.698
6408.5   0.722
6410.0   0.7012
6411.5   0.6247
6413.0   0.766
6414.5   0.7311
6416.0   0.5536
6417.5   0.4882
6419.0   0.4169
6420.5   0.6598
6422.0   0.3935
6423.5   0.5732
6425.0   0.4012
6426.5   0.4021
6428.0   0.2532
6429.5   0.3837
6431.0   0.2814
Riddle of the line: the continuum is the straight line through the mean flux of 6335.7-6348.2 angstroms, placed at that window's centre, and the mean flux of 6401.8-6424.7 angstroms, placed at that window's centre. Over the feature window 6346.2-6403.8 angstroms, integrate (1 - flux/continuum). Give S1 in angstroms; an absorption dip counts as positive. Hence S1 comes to 9.8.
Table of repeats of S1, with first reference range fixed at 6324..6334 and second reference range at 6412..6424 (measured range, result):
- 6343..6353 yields -1.3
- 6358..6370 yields 2.0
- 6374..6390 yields 4.7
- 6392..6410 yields -3.2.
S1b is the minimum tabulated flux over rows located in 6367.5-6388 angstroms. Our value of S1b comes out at 0.2817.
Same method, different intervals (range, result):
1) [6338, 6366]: 0.3092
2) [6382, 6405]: 0.4464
